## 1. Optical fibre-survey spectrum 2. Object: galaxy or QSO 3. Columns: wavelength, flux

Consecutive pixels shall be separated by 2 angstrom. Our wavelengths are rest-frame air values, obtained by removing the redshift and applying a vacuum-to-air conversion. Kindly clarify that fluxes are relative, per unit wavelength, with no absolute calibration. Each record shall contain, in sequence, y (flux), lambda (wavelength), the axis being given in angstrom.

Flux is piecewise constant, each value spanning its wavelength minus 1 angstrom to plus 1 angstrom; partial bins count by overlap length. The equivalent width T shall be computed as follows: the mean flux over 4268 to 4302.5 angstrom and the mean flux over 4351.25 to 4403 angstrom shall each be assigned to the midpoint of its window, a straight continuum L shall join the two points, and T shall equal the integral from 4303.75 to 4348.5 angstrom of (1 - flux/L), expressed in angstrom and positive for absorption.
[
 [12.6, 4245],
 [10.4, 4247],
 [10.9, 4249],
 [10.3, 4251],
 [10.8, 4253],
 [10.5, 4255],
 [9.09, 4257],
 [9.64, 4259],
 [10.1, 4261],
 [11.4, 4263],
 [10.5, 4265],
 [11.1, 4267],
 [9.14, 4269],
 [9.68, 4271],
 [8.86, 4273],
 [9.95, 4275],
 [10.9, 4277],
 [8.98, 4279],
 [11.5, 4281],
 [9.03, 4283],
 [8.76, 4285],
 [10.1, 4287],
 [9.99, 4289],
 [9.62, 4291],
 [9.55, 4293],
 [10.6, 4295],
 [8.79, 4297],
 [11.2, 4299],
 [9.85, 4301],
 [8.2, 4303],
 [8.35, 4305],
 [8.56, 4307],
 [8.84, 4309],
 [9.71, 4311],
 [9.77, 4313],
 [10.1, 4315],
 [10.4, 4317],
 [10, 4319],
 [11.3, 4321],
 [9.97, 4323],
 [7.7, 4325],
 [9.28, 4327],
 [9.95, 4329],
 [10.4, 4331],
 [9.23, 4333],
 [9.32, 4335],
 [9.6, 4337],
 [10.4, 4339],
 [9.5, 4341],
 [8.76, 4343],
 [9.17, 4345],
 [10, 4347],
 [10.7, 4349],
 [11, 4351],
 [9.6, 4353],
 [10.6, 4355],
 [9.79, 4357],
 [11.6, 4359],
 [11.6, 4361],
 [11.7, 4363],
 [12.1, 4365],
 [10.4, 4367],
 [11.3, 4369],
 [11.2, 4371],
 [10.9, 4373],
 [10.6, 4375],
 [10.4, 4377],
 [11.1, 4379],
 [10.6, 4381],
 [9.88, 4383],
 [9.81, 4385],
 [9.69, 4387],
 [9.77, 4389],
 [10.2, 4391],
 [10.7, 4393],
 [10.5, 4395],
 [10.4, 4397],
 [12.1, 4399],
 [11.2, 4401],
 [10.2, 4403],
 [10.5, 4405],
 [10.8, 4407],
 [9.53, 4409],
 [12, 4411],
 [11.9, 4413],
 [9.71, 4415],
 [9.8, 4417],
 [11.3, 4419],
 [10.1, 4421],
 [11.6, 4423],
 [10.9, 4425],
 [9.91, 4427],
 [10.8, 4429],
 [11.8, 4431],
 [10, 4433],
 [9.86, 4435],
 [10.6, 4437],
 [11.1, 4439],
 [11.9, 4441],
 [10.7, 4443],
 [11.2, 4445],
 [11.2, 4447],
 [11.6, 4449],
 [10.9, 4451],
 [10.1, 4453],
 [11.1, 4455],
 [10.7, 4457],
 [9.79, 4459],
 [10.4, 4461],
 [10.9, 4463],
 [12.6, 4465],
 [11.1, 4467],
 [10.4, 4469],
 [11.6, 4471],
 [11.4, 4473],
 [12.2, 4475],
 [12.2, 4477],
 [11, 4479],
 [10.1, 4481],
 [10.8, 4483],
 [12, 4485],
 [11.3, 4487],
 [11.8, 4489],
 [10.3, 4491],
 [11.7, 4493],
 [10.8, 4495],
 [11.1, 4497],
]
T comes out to 2.7 angstrom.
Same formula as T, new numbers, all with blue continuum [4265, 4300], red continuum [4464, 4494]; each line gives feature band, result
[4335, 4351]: 0.9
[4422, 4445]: 0.4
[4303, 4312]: 1.1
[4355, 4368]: -0.8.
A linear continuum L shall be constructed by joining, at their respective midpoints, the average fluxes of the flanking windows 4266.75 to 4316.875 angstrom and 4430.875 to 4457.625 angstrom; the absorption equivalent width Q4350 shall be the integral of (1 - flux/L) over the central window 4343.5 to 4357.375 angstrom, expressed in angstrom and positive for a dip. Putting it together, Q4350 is 0.0 angstrom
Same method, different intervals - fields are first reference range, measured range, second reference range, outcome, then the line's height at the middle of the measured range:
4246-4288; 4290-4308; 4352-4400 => 1.5 angstrom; 10.3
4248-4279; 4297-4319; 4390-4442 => 1.8 angstrom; 10.3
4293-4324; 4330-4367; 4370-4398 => -0.7 angstrom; 10.1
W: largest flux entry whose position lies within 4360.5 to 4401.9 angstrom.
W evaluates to 12.1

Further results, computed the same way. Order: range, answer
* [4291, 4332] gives 11.3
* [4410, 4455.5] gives 12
